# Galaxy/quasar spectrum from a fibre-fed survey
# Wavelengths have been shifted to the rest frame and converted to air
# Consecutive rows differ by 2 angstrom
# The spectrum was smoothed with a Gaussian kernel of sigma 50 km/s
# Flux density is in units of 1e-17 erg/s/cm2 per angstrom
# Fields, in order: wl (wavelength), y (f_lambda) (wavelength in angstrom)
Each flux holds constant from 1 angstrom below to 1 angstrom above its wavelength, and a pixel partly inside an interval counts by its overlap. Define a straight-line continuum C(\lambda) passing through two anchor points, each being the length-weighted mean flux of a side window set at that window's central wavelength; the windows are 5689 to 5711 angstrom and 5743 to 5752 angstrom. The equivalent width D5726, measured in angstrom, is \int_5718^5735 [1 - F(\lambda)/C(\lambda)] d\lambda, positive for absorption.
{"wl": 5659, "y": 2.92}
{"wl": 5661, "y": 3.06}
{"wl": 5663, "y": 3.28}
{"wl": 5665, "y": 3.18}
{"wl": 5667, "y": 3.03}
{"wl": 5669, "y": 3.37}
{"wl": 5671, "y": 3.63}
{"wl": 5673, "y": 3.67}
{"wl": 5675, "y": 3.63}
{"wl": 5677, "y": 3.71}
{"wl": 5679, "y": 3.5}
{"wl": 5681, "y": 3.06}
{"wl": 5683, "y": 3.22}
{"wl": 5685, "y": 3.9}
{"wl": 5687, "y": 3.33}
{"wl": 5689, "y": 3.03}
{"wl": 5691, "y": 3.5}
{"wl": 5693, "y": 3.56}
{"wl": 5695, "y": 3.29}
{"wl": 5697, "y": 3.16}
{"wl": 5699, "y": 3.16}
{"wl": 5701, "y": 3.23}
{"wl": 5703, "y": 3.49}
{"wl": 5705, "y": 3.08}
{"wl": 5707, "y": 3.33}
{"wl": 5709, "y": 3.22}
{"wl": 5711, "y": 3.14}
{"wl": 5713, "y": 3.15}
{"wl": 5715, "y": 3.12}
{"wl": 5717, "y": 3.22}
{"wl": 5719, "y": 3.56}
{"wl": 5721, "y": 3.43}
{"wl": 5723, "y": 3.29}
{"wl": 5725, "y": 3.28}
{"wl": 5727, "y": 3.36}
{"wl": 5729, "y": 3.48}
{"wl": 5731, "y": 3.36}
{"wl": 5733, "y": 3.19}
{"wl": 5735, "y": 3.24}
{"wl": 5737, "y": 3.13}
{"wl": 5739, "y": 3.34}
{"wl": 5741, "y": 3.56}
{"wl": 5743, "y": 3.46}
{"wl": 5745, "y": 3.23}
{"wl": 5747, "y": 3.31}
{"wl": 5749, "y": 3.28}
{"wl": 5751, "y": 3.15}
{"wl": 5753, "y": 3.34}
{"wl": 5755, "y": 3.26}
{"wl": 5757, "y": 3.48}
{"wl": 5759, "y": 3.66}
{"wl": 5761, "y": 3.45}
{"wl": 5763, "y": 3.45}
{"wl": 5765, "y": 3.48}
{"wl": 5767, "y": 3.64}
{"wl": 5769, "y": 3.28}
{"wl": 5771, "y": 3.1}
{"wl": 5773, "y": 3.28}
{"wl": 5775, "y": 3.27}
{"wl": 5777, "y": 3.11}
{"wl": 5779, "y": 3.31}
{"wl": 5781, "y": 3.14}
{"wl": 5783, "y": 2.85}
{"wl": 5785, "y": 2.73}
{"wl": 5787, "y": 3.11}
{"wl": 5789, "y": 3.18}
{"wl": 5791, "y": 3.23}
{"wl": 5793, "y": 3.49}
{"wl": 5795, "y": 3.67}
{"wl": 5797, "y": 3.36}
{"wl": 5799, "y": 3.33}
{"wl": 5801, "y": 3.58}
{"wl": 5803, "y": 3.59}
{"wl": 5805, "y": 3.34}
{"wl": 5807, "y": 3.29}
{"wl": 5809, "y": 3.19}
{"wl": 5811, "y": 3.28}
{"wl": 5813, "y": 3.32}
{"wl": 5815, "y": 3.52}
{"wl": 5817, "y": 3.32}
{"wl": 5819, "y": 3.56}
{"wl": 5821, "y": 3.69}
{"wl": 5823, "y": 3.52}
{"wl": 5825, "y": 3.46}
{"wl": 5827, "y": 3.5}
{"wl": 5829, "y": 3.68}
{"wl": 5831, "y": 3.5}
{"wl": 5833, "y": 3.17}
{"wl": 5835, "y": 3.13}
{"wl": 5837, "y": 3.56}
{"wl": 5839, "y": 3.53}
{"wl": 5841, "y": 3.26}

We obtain -0.5 angstrom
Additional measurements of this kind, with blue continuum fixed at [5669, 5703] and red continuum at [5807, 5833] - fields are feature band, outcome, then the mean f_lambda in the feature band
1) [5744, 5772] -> 0.5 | 3.36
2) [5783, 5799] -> 1.0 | 3.23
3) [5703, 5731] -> 1.0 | 3.29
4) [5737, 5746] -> 0.2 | 3.37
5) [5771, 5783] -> 0.9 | 3.18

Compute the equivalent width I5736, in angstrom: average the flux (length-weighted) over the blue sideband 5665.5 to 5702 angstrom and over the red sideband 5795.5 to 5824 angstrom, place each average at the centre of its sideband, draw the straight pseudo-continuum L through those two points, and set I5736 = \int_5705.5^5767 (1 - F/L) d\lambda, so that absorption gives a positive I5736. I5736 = 1.2 angstrom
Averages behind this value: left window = 3.38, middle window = 3.33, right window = 3.43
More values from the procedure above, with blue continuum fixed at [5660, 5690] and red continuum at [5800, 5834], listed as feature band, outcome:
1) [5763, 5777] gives 0.4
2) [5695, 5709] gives 0.6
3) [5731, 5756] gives 0.8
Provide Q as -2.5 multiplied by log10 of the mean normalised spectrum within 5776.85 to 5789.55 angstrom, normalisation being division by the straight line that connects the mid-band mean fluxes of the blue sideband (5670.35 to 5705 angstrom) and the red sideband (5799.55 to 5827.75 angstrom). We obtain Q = 0.126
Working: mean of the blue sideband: 3.4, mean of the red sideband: 3.44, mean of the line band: 3.05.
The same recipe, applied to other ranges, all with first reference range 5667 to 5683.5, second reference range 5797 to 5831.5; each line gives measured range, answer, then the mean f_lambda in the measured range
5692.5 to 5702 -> 0.061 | 3.27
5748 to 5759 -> 0.037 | 3.33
